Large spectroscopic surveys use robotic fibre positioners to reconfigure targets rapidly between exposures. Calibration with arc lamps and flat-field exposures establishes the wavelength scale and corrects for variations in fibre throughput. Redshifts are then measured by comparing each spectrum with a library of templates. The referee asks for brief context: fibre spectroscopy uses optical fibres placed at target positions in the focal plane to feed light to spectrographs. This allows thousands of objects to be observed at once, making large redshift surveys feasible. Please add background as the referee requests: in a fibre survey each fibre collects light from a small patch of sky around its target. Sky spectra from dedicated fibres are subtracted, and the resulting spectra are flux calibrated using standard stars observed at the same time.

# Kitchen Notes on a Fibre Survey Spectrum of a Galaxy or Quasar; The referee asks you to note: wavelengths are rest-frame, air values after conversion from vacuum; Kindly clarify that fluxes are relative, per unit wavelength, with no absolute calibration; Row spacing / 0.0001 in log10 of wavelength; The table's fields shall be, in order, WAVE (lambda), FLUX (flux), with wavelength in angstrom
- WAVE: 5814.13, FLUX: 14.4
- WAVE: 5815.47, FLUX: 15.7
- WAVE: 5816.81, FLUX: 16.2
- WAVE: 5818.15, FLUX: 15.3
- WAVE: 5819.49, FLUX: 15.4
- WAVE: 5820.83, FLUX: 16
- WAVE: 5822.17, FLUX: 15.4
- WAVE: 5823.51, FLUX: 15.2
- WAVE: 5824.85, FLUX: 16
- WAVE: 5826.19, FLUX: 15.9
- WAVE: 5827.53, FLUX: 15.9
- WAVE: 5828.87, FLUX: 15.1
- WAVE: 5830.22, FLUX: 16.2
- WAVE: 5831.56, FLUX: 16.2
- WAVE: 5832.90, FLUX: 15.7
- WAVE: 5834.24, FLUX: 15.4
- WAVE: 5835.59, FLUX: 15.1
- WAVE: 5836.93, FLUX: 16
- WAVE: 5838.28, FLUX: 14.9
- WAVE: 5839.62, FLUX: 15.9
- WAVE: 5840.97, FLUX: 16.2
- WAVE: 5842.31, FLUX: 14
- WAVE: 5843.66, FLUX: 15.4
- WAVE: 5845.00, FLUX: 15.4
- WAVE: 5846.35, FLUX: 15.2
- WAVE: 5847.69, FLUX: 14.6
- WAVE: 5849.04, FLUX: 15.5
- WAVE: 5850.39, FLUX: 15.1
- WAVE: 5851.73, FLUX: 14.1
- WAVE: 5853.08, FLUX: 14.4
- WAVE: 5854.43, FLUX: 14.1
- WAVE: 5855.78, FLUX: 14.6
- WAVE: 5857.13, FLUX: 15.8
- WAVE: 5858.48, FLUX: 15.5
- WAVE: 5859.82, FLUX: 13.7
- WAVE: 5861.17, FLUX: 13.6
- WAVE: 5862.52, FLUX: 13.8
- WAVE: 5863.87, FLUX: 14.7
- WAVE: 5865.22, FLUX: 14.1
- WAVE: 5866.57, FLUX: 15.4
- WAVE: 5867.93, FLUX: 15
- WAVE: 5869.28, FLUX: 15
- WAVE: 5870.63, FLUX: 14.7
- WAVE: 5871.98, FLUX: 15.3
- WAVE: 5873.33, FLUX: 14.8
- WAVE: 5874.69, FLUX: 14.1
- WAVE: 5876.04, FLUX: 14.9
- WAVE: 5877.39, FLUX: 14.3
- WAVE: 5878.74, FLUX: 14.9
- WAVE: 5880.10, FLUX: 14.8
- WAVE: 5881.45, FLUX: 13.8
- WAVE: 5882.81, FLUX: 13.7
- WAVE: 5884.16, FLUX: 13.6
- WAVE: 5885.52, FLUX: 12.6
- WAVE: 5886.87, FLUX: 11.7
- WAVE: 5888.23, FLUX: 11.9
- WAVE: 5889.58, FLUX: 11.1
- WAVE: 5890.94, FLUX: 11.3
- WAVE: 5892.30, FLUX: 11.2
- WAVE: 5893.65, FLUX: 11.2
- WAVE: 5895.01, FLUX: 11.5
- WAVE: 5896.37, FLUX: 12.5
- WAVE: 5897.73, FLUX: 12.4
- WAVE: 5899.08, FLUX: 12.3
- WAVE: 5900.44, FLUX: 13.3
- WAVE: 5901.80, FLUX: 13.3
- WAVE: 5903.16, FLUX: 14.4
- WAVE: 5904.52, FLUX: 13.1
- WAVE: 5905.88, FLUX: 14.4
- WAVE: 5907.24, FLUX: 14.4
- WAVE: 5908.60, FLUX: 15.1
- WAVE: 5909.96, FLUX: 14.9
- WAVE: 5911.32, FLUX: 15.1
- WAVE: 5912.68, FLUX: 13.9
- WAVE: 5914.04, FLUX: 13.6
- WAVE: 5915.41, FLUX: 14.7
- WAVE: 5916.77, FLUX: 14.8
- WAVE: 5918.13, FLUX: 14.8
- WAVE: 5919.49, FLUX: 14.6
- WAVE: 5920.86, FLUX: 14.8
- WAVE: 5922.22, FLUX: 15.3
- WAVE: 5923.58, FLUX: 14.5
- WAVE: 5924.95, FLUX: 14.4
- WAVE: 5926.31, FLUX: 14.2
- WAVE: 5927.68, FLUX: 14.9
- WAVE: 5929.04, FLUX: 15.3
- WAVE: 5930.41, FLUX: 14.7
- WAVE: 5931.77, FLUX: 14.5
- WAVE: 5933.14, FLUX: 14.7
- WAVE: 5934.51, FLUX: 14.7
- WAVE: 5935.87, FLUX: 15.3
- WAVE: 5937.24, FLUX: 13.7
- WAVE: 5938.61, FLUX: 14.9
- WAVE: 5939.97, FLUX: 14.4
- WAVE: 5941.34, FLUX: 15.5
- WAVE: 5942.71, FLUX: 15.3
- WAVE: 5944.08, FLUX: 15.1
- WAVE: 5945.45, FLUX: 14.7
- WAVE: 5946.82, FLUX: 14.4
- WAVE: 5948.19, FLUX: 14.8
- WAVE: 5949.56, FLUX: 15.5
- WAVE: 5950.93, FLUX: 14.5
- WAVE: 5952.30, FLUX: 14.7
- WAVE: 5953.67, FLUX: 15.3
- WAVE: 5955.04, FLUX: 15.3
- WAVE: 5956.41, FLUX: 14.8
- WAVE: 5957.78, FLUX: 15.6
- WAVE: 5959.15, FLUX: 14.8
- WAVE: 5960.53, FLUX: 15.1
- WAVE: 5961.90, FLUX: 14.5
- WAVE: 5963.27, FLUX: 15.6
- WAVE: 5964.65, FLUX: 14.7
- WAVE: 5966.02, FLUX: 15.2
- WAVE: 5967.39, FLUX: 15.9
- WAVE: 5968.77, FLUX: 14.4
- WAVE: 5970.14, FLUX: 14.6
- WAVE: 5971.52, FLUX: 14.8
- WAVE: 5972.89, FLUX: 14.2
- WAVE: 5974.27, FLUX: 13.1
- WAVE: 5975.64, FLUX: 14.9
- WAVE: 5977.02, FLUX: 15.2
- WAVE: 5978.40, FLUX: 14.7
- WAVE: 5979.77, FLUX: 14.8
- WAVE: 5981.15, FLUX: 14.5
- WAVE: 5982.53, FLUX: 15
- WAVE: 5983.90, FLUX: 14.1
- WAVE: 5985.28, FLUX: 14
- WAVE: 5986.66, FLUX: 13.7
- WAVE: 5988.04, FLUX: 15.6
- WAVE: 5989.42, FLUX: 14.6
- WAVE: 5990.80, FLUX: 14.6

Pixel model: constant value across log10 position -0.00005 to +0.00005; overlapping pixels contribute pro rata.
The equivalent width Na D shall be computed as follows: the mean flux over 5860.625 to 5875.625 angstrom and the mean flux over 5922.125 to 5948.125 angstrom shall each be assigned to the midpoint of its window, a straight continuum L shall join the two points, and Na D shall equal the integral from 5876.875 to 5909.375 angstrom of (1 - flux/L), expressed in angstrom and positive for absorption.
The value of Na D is 3.6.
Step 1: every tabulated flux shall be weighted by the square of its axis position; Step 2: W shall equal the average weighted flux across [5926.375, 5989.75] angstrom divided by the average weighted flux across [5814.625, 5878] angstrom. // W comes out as 1.02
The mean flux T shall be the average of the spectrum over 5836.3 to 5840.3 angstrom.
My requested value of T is 15.6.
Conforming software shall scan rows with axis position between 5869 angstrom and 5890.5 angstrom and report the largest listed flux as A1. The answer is 15.3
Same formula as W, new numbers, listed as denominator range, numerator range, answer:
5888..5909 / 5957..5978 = 1.20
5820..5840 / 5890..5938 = 0.92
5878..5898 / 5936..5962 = 1.21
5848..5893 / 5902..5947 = 1.06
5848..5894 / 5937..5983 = 1.10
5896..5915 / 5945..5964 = 1.10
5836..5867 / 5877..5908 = 0.88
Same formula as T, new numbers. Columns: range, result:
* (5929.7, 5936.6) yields 14.8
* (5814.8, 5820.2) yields 15.6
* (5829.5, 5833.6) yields 16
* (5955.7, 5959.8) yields 15.1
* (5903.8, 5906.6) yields 13.8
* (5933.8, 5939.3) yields 14.7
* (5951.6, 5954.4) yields 15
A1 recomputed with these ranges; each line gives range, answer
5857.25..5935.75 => 15.5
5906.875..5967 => 15.6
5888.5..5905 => 14.4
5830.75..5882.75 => 16.2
